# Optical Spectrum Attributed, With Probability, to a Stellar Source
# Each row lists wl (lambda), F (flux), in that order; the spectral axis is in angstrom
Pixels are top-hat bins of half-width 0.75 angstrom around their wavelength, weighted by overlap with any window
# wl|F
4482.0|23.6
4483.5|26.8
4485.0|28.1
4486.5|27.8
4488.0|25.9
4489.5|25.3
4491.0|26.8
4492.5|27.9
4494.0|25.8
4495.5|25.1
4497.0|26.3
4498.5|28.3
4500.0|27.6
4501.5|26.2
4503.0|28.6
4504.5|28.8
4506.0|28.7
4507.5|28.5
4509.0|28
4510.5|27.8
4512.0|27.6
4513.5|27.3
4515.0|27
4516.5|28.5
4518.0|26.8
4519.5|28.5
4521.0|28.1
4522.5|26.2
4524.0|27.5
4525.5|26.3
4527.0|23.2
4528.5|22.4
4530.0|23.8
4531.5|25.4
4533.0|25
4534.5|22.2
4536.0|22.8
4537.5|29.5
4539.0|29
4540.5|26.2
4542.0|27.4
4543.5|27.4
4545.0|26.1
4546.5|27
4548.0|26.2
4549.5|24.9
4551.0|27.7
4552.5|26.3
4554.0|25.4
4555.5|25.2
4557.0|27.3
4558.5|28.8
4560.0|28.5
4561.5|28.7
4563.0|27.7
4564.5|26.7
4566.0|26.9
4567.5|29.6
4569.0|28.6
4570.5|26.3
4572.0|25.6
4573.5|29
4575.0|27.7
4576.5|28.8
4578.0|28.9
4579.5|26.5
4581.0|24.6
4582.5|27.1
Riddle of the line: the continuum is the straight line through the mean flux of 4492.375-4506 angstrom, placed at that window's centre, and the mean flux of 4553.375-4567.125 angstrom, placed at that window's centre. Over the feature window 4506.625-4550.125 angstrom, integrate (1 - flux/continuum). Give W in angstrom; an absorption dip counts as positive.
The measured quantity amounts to 1.3 angstrom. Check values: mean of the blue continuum 27.2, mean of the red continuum 27.3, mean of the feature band 26.4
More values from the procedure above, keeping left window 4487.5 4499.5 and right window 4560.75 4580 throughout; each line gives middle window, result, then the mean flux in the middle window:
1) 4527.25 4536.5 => 1.2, 23.6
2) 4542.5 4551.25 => 0.3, 26.5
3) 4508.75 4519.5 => -0.3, 27.6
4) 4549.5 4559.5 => 0.3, 26.7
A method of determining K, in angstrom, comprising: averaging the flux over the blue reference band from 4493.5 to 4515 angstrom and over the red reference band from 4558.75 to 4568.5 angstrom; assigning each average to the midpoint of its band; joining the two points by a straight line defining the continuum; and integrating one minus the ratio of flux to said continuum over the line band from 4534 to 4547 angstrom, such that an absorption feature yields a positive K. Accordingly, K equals 0.6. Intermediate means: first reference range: 27.5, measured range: 26.5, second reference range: 28.1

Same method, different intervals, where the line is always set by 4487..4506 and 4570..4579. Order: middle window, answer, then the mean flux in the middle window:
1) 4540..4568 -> 0.5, 27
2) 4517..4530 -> 0.6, 26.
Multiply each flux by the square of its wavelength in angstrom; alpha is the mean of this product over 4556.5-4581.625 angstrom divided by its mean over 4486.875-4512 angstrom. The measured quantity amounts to 1.05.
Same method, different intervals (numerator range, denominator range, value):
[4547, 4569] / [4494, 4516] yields 1.01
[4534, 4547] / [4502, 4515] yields 0.96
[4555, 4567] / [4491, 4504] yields 1.05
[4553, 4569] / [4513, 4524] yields 1.02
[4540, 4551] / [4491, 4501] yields 1.01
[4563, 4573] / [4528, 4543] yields 1.09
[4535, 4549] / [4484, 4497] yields 1.03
